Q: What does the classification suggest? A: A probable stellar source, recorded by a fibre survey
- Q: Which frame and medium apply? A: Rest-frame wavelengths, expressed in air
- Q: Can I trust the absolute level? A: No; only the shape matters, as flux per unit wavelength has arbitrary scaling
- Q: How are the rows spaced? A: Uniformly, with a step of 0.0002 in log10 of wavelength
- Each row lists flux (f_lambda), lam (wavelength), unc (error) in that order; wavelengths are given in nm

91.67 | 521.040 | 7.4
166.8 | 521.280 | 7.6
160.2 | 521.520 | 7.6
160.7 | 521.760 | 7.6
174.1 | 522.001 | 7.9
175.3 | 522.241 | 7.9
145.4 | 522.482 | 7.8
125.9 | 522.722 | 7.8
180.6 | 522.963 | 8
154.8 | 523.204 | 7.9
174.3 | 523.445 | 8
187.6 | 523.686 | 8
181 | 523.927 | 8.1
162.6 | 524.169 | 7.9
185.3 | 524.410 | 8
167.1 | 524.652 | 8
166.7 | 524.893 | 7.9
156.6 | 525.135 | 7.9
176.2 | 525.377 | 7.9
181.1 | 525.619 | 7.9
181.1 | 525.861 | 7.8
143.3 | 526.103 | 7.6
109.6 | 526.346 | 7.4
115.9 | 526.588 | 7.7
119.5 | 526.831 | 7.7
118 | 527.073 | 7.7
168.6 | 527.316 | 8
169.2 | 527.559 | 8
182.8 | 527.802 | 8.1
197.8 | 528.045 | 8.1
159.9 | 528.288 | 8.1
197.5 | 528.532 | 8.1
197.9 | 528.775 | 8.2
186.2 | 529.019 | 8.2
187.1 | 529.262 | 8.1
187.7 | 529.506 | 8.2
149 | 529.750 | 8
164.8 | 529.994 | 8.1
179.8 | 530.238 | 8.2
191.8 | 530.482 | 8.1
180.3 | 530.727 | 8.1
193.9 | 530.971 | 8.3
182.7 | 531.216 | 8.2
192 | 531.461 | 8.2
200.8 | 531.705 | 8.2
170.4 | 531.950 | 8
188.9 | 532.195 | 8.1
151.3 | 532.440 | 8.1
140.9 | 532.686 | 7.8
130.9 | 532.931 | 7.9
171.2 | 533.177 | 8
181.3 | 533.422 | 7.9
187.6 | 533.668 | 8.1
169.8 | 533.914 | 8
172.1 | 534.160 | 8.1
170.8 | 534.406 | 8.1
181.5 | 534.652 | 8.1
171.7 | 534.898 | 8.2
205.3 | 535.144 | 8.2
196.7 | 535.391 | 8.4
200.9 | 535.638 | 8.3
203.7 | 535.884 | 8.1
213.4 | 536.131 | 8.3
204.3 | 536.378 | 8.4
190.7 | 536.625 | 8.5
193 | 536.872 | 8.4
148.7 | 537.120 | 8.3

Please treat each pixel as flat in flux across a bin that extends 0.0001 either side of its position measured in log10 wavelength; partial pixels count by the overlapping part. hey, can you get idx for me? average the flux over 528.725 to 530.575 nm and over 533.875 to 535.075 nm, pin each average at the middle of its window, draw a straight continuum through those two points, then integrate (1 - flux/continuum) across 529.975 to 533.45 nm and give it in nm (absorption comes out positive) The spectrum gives 0.06 nm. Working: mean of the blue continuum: 180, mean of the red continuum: 175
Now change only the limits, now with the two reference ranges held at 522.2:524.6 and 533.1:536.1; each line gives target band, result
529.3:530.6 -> 0.02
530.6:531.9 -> -0.06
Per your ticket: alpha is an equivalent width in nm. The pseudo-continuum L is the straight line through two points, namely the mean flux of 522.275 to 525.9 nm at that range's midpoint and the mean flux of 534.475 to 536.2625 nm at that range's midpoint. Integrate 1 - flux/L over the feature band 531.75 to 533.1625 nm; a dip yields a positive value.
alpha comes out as 0.21 nm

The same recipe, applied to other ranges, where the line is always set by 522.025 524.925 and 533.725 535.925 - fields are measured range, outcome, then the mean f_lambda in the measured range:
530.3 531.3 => -0.04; 187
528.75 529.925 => -0.02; 179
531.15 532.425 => -0.03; 184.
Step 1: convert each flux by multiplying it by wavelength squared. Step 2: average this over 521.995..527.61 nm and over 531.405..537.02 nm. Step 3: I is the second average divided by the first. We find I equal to 1.19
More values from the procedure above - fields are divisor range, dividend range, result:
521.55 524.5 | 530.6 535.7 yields 1.11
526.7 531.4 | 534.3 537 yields 1.14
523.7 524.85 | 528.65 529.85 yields 1.06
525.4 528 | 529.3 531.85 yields 1.22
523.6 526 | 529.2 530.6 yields 1.03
